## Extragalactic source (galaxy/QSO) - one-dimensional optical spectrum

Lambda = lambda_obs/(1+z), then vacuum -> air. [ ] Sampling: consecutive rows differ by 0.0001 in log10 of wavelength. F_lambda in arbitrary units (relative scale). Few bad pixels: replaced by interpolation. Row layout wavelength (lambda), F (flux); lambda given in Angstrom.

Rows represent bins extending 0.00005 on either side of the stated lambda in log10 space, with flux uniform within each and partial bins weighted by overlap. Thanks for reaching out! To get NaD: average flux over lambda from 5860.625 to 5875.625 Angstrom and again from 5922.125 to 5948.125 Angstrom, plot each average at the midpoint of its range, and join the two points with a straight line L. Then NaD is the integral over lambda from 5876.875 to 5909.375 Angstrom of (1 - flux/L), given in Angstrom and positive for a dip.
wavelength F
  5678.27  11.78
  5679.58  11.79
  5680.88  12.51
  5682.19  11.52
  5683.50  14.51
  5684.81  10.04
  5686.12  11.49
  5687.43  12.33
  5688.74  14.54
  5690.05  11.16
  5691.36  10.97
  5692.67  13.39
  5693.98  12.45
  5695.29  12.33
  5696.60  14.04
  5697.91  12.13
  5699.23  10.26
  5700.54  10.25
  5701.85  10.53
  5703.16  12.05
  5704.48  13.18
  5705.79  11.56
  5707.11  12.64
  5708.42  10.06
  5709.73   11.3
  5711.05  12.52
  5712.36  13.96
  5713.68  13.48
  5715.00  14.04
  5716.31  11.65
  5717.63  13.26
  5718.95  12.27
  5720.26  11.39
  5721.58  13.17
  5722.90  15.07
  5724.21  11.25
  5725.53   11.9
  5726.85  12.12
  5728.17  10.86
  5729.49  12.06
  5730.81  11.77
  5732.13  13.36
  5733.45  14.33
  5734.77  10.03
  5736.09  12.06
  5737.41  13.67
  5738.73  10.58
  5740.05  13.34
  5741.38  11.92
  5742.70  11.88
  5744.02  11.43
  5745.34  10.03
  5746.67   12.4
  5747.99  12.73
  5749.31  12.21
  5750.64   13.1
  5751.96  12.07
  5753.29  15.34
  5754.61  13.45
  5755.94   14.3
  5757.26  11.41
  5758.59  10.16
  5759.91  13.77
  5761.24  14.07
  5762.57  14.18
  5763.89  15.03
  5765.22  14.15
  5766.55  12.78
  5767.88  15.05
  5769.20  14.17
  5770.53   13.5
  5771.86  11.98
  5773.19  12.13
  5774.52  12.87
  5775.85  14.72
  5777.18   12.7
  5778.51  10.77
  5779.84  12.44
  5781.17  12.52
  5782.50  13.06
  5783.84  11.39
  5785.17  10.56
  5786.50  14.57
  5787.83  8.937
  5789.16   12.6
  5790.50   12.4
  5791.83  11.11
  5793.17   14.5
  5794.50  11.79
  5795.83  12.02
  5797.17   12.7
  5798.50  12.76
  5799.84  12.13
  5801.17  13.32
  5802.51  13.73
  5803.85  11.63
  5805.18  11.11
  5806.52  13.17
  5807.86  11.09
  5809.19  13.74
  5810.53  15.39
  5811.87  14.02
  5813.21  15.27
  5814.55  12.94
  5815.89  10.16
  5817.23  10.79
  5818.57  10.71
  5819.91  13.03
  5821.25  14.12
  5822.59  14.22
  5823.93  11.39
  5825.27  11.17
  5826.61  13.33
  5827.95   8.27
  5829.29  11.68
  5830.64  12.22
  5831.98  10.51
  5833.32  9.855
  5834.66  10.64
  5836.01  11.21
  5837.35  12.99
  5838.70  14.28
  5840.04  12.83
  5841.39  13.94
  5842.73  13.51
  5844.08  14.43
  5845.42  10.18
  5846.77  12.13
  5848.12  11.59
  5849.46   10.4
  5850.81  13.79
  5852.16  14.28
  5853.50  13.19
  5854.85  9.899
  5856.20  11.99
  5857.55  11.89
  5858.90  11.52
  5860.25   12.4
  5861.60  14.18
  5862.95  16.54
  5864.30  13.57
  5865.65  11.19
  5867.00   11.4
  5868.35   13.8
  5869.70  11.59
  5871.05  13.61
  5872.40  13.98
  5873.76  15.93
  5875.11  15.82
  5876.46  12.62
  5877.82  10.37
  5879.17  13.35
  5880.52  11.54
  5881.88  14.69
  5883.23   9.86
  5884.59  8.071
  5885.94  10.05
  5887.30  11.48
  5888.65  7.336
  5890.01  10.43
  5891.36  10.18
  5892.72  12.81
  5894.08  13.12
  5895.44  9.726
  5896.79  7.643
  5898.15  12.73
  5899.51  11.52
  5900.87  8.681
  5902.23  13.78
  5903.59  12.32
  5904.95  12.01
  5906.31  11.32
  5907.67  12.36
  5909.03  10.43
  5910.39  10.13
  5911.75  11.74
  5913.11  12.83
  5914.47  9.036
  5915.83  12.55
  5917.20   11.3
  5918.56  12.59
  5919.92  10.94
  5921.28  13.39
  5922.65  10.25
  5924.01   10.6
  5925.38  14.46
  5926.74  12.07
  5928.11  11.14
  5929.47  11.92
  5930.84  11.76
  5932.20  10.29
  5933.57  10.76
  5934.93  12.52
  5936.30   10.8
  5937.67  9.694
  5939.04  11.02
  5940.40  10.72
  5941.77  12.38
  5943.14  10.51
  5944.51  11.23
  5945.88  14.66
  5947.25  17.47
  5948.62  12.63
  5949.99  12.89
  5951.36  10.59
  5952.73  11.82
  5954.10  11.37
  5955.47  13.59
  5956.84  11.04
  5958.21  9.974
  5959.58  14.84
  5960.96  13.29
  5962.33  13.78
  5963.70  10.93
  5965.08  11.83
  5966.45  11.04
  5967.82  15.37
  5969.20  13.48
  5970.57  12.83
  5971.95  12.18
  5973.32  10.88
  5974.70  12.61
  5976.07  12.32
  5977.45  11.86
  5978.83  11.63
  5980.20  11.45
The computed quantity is 4.8 Angstrom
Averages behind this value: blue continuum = 13.7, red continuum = 11.8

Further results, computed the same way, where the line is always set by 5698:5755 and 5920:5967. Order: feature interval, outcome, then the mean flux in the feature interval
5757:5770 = -1.4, 13.5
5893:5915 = 1.4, 11.3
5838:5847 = -0.7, 13.1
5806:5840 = -0.4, 12.3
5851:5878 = -2.2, 13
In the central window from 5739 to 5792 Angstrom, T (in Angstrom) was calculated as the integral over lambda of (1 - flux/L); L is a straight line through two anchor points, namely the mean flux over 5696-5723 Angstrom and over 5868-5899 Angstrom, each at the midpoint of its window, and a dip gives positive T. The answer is -2.6 Angstrom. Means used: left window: 12.3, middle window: 12.7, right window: 11.7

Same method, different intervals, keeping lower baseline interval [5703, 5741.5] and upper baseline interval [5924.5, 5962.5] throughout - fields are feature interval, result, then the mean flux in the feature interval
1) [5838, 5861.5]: -0.6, 12.5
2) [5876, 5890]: 1.5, 10.9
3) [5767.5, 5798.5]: -0.6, 12.5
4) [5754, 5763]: -0.5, 13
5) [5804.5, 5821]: -0.5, 12.7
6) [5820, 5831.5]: 0.2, 12.1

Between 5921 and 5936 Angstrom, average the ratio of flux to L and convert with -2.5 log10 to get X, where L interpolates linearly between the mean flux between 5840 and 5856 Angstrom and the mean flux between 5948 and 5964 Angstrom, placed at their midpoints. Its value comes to 0.06 mag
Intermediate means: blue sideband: 12.5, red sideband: 12.3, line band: 11.7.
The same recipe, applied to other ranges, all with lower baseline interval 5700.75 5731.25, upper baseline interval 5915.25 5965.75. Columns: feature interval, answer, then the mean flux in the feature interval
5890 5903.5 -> 0.083 mag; 11.1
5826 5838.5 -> 0.076 mag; 11.3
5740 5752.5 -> 0.014 mag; 12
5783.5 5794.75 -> 0.013 mag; 12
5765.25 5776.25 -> -0.105 mag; 13.4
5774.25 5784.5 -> -0.033 mag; 12.5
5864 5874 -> -0.081 mag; 13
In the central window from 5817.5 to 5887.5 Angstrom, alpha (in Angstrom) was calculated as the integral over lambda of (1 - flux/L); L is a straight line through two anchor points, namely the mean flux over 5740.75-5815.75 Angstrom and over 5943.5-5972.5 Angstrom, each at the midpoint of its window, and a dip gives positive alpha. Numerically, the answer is 2.2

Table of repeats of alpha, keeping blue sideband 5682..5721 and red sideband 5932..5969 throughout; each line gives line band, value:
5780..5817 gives -1.1 Angstrom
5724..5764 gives -0.9 Angstrom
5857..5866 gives -0.7 Angstrom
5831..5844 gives -0.1 Angstrom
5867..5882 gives -1.3 Angstrom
